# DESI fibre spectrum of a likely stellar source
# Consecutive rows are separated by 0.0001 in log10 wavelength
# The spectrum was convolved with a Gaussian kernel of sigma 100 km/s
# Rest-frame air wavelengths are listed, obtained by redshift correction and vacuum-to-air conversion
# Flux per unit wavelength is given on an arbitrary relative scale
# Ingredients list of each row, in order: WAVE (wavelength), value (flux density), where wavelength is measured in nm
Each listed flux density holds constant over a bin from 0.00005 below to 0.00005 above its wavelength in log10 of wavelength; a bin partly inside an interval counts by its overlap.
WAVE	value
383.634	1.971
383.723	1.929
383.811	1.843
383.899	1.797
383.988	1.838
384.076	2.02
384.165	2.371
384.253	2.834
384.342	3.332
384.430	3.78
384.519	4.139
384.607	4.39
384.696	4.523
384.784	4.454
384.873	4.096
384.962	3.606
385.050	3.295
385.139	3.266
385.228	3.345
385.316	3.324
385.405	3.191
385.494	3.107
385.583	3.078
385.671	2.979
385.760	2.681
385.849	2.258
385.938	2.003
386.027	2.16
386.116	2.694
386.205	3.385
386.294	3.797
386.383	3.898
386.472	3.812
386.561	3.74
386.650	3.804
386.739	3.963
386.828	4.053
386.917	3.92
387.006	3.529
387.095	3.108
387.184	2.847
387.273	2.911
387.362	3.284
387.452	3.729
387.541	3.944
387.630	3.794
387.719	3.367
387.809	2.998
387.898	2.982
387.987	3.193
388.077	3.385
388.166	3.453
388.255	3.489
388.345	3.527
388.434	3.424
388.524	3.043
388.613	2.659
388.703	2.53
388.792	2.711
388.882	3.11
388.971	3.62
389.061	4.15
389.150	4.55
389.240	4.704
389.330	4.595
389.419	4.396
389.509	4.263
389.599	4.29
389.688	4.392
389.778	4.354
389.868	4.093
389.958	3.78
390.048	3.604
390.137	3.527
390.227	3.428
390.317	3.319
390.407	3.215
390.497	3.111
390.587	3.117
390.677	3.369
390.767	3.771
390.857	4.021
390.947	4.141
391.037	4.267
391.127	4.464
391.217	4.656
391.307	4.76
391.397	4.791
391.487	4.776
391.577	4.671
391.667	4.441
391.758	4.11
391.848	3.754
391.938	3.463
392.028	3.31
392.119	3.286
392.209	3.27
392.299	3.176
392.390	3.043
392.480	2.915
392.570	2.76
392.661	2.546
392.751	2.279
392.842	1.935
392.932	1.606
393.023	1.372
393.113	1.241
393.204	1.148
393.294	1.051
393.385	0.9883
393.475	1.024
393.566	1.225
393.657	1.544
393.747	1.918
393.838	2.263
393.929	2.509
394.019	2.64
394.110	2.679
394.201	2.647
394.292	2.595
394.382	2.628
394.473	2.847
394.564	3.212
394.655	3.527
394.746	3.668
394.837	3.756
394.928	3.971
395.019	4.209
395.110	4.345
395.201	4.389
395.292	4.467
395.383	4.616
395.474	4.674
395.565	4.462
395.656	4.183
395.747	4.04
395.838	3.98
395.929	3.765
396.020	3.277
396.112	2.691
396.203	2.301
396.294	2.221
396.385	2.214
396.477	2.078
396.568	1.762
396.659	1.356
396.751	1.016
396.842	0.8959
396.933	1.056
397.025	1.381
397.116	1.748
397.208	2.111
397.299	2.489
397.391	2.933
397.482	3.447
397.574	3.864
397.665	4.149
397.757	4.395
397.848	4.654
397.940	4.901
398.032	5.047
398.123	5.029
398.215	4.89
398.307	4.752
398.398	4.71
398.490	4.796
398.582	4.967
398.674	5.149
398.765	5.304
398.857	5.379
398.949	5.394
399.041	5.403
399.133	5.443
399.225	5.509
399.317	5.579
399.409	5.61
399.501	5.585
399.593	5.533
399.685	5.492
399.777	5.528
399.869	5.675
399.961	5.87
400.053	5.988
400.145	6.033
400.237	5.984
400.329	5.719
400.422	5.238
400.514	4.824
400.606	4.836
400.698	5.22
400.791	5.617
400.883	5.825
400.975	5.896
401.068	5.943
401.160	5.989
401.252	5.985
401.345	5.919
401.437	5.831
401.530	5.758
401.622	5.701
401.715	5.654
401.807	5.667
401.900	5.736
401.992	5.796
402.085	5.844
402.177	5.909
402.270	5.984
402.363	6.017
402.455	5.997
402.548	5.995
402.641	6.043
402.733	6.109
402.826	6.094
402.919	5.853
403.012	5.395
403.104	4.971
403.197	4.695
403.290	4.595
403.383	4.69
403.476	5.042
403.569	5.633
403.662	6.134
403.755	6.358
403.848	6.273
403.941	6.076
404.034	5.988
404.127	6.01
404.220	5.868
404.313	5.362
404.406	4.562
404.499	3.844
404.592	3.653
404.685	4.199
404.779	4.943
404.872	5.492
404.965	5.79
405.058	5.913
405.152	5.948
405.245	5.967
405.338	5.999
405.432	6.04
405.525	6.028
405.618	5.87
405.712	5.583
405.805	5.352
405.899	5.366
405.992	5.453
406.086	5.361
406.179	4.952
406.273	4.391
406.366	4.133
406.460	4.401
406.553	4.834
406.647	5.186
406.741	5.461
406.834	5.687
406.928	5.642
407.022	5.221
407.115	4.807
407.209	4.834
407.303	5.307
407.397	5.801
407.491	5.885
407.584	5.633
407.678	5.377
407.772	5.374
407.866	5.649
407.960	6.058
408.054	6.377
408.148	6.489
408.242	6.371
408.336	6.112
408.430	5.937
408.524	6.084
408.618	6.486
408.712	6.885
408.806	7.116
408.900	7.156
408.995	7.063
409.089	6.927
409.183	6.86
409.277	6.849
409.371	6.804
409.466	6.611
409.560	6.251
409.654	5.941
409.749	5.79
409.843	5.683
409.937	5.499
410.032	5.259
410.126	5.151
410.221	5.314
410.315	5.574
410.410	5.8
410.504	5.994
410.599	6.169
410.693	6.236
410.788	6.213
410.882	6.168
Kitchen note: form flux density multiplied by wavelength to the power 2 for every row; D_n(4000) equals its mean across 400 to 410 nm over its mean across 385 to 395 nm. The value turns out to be 1.89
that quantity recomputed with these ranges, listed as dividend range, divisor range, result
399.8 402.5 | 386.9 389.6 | 1.74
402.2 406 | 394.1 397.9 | 1.85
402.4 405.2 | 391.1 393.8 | 2.04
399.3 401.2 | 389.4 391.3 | 1.52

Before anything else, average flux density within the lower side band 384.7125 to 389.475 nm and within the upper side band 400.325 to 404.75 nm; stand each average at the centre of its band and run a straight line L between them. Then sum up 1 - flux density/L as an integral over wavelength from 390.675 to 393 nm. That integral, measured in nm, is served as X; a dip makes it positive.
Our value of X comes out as 0.27 nm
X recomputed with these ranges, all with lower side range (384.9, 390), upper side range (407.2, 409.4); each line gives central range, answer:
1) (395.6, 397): 0.66 nm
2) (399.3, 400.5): -0.12 nm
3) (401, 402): -0.09 nm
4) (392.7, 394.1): 0.85 nm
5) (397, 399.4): 0.25 nm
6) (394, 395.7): 0.30 nm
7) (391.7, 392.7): 0.20 nm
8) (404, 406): 0.14 nm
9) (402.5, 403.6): 0.02 nm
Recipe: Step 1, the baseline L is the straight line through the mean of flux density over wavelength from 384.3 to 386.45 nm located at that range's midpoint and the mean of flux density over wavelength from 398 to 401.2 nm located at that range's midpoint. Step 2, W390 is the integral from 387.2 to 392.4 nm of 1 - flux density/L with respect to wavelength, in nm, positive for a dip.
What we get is 0.38 nm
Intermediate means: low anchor 3.37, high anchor 5.42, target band 3.72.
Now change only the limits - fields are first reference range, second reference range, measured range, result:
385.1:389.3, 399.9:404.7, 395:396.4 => 0.253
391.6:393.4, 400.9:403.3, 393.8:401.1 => 0.354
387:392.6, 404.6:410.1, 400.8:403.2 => -0.327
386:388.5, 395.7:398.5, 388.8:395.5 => -0.101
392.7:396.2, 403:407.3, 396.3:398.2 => 0.380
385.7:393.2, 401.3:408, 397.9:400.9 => -0.357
